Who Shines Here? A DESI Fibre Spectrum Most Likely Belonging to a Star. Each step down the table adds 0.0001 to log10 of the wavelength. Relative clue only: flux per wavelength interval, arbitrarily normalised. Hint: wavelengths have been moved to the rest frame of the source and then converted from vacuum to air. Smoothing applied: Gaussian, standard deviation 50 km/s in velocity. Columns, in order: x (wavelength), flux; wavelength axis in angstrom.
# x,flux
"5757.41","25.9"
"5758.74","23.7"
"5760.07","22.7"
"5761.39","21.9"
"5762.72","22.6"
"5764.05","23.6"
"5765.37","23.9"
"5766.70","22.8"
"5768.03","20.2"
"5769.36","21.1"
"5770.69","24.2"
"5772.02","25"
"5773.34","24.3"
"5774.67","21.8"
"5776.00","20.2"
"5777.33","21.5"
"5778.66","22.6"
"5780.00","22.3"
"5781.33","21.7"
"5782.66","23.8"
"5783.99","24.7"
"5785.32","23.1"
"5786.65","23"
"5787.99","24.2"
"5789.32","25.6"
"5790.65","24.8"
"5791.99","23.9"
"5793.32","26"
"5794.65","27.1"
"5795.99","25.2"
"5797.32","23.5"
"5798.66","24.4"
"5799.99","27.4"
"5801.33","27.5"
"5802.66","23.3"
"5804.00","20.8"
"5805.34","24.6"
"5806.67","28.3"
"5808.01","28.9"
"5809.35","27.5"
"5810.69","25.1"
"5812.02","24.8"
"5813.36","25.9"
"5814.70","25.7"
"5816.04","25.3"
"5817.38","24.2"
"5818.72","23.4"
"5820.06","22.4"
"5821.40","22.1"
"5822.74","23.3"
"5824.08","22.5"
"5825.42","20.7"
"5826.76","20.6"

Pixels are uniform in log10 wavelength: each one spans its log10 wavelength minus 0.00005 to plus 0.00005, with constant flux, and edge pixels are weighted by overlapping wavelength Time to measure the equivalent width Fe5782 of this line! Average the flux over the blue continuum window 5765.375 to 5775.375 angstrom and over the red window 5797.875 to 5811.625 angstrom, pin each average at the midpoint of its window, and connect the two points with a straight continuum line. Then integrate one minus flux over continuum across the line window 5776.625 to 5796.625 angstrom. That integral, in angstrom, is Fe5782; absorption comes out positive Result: 0.2 angstrom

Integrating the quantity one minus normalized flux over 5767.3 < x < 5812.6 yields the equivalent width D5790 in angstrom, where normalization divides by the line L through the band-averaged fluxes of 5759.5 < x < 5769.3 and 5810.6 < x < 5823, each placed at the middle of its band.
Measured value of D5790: -1.7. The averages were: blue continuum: 22.4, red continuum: 24.2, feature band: 24.2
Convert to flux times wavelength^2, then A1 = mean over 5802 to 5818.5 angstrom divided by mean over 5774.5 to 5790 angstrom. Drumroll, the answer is 1.1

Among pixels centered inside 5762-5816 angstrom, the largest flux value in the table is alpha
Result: 28.9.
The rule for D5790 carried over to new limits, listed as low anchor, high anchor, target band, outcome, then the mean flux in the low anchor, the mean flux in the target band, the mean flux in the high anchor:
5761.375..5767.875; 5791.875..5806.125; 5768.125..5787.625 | 0.7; 22.8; 22.7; 25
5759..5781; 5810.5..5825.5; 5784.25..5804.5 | -1.3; 22.5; 24.7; 23.9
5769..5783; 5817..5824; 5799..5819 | -2.3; 22.6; 25.5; 23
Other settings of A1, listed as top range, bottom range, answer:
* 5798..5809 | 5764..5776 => 1.14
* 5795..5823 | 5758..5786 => 1.11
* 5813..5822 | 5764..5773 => 1.07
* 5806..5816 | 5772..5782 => 1.21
